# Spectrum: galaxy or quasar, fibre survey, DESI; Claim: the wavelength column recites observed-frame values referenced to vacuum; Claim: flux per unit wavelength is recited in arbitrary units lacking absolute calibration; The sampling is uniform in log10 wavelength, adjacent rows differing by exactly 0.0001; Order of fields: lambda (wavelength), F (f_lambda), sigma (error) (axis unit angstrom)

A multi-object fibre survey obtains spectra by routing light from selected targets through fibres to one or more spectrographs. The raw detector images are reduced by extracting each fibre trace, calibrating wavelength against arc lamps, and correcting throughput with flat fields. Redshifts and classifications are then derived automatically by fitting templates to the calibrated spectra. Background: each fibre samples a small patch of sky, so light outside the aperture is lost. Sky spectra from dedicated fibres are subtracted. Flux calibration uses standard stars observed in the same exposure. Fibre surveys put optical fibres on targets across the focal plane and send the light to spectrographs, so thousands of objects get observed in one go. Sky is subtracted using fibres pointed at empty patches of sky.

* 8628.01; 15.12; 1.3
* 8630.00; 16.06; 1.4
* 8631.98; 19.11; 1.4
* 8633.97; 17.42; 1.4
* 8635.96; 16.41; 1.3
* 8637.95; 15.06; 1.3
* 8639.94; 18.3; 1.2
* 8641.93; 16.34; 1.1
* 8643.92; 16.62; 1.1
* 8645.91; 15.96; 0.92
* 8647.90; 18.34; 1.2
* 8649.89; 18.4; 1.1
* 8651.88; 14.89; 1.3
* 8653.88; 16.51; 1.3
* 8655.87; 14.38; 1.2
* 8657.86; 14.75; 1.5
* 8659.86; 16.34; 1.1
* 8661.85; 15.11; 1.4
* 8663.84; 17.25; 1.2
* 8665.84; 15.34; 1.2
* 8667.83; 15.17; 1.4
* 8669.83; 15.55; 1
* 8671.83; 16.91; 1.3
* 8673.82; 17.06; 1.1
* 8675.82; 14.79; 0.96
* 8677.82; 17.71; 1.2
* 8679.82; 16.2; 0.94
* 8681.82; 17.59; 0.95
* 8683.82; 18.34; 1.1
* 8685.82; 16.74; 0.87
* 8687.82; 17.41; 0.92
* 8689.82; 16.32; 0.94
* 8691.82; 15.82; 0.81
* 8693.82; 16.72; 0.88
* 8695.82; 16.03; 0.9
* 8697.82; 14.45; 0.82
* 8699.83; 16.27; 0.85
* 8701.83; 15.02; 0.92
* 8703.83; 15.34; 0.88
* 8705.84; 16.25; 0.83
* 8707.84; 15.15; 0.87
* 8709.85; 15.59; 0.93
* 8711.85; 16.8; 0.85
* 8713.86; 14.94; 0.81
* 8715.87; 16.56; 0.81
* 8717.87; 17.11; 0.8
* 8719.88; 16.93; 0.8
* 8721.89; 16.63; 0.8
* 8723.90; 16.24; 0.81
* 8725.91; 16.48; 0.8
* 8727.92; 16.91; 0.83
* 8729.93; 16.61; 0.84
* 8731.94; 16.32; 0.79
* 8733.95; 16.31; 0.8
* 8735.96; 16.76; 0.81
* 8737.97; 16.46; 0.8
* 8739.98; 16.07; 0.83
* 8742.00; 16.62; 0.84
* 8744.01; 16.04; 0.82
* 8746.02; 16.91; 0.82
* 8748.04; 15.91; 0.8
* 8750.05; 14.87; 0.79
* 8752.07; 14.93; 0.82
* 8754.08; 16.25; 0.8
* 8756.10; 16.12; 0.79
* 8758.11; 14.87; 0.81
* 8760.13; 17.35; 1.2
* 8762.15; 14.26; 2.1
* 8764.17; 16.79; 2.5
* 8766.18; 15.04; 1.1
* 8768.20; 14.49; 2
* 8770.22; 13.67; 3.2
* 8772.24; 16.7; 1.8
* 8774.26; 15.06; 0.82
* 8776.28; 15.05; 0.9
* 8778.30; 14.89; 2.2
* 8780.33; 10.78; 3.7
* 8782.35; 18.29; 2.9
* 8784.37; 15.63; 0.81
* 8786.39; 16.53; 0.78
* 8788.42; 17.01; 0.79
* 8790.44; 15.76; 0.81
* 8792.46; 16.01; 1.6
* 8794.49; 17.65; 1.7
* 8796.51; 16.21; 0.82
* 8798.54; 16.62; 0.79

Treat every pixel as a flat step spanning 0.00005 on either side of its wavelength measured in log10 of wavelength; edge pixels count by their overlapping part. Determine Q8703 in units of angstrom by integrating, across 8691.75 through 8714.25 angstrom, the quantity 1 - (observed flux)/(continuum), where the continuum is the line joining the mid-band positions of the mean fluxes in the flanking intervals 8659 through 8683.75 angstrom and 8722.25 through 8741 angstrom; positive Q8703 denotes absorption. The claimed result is 0.9 angstrom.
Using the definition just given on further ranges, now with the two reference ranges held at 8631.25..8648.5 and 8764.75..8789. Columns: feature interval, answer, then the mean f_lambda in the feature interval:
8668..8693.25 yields -0.3 angstrom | 16.7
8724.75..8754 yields -0.9 angstrom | 16.2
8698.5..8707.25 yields 0.3 angstrom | 15.6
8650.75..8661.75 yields 0.9 angstrom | 15.4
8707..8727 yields -0.3 angstrom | 16.2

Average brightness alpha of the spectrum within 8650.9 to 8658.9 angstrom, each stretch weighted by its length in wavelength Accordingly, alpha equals 15.1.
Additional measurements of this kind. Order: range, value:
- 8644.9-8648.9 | 17.2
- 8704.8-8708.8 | 15.7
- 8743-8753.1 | 15.7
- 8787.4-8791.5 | 16.4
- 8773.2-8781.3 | 14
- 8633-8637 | 16.9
